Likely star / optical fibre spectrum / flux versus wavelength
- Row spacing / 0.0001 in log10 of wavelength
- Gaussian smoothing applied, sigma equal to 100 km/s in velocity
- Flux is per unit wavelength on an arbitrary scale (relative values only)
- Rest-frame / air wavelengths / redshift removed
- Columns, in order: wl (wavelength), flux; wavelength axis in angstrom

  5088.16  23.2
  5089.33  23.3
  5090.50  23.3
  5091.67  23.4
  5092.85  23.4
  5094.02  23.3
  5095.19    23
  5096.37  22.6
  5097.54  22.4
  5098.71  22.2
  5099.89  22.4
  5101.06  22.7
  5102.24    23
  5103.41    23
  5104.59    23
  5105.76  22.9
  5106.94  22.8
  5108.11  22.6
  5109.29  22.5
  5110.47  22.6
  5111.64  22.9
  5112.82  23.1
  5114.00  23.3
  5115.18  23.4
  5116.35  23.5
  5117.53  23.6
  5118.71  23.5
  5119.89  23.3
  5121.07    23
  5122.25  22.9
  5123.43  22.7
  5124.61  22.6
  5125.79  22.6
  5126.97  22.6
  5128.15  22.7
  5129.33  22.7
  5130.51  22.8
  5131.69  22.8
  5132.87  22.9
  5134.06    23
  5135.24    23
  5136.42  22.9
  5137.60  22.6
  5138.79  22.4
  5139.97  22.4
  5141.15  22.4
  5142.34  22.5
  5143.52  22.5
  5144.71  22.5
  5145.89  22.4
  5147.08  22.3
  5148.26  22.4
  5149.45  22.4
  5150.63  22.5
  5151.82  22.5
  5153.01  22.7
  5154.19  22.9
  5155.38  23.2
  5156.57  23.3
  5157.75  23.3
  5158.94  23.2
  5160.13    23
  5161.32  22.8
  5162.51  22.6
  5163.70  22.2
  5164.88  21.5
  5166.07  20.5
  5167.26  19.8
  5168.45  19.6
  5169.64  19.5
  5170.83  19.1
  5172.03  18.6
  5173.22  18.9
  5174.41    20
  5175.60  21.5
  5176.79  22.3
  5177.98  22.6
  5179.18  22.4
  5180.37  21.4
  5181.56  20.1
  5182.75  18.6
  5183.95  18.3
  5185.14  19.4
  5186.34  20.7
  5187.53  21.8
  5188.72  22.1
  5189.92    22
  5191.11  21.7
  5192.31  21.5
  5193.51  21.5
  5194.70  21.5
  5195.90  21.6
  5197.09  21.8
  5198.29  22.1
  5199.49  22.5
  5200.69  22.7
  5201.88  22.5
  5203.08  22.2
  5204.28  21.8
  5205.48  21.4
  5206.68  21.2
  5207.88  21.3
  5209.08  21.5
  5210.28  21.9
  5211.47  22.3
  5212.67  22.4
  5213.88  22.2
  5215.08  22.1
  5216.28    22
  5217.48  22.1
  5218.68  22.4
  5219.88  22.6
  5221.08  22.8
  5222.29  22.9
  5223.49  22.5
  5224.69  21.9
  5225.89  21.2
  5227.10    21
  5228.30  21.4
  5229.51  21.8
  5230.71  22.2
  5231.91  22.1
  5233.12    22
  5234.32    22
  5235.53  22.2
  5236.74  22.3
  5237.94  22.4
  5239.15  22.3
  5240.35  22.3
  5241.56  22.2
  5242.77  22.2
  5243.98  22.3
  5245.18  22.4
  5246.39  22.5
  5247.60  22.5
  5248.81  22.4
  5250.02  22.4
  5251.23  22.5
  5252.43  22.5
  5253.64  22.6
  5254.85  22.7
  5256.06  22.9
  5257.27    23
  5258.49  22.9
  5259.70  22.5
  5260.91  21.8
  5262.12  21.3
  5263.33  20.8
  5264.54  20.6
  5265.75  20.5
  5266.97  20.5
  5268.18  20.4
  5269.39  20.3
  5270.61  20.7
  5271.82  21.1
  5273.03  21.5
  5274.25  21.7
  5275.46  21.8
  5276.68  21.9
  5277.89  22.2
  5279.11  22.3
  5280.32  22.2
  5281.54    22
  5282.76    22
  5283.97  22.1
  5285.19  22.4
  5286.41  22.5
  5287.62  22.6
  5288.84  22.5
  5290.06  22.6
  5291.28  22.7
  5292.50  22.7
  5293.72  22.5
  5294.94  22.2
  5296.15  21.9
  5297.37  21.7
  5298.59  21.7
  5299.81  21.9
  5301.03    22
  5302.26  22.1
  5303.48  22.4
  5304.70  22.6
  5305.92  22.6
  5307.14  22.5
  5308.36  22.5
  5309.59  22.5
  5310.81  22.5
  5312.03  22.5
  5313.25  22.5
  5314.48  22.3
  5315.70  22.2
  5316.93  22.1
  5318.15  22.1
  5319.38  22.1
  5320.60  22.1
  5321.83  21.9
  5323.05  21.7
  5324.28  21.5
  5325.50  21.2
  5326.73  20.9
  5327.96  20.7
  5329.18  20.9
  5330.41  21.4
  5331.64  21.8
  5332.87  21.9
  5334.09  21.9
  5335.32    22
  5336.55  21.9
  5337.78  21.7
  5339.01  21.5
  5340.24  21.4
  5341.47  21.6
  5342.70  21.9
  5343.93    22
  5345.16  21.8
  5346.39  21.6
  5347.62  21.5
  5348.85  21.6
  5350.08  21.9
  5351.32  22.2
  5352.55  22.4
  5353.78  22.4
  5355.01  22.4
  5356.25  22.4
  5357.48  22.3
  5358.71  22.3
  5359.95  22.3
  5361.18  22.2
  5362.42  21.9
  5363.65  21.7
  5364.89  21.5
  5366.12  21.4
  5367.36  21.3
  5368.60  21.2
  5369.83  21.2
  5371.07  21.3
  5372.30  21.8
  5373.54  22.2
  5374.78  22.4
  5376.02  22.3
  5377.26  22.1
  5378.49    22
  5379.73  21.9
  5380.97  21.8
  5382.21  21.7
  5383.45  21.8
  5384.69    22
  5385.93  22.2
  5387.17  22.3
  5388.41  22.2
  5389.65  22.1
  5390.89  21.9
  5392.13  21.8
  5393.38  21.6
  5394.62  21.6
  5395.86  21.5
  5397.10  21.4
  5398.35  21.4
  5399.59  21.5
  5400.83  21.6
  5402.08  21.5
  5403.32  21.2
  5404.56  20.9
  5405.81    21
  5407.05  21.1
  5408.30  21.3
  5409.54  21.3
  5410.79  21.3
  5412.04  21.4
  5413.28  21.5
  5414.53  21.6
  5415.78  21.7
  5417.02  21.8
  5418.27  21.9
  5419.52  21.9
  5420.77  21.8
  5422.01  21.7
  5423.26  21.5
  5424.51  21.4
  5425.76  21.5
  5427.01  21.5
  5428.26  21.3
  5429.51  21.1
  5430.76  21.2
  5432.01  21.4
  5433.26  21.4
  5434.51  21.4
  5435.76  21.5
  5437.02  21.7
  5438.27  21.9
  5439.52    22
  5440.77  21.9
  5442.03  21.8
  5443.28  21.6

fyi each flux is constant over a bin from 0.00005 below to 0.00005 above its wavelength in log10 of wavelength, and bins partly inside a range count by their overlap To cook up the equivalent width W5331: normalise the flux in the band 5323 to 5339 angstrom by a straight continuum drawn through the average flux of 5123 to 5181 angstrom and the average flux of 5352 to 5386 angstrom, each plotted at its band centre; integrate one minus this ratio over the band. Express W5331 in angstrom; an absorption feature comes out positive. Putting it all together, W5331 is 0.3 angstrom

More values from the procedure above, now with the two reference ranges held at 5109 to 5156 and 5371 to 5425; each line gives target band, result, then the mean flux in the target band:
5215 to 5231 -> 0.3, 22.1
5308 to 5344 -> 0.3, 21.8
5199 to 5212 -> 0.3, 21.9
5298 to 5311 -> -0.1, 22.3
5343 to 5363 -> -0.2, 22.1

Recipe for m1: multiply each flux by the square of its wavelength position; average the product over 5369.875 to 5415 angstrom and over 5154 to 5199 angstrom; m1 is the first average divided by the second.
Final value 1.11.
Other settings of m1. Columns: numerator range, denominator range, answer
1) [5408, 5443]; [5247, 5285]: 1.05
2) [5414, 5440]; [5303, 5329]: 1.02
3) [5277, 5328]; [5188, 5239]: 1.04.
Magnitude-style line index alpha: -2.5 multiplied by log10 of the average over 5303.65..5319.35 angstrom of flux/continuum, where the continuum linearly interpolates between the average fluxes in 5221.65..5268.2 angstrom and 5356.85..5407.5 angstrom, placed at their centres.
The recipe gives -0.02 mag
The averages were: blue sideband 22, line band 22.4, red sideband 21.7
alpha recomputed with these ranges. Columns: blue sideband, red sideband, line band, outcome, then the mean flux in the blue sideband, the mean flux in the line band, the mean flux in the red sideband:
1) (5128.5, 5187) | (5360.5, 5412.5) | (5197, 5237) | -0.02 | 21.8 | 22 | 21.7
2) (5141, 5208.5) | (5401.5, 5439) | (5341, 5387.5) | -0.02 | 21.6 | 21.9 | 21.5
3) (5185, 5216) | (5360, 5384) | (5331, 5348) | 0.00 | 21.8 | 21.8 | 21.8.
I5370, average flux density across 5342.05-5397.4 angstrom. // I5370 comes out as 21.9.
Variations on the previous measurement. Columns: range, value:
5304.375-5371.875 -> 21.9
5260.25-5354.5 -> 21.9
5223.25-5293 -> 22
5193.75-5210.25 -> 21.8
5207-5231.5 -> 22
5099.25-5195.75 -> 22.1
